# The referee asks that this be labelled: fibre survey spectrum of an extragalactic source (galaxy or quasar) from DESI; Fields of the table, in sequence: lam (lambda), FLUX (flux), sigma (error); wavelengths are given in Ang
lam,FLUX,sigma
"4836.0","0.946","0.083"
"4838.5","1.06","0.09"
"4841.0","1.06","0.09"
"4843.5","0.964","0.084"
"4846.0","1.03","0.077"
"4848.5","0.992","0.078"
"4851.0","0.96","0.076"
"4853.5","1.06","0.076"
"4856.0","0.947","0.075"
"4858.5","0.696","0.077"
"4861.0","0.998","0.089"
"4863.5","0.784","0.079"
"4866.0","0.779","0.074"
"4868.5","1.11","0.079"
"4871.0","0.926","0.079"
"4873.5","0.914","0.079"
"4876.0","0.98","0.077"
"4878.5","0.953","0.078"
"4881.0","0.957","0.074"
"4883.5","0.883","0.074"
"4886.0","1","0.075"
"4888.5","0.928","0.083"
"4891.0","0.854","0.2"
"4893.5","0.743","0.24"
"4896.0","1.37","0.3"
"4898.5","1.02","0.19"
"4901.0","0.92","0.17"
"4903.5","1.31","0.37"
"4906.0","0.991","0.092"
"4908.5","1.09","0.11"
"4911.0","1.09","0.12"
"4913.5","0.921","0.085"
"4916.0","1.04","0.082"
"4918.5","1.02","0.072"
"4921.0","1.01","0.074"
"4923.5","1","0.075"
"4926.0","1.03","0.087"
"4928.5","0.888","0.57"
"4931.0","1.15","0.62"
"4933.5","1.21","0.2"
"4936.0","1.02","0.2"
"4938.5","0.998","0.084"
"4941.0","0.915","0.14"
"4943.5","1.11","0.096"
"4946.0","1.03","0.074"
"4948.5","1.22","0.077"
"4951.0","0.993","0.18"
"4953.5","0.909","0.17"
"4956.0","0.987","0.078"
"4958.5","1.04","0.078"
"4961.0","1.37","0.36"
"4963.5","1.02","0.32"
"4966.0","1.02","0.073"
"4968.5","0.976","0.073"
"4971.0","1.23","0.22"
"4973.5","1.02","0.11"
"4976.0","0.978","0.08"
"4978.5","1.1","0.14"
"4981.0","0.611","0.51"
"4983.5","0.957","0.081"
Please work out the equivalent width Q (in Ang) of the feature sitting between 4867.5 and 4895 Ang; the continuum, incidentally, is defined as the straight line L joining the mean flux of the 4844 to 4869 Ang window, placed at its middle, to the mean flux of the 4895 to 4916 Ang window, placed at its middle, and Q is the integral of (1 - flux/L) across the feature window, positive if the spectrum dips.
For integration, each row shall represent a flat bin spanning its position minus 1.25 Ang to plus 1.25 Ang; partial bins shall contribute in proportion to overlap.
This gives 2.0 Ang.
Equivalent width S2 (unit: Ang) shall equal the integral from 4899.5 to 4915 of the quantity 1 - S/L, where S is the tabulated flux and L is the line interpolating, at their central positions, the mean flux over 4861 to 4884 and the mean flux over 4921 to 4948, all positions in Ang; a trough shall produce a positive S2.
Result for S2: -1.0 Ang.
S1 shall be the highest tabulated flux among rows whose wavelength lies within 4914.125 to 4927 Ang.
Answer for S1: 1.04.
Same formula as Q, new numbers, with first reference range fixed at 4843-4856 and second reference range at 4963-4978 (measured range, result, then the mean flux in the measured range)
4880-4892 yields 1.03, 0.925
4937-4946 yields 0.20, 1.01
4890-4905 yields -0.32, 1.04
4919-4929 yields 0.34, 0.992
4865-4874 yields 0.61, 0.938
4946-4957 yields 0.09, 1.03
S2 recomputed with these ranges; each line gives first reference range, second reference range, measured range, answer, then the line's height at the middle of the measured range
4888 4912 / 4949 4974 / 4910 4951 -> 0.4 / 1.05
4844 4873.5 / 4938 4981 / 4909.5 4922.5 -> -0.3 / 0.996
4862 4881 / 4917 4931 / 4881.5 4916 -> -1.5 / 0.966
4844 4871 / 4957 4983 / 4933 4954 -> -0.7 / 1.01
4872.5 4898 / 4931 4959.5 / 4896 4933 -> -1.8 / 1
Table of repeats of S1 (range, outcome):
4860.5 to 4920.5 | 1.37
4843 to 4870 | 1.11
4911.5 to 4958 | 1.22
